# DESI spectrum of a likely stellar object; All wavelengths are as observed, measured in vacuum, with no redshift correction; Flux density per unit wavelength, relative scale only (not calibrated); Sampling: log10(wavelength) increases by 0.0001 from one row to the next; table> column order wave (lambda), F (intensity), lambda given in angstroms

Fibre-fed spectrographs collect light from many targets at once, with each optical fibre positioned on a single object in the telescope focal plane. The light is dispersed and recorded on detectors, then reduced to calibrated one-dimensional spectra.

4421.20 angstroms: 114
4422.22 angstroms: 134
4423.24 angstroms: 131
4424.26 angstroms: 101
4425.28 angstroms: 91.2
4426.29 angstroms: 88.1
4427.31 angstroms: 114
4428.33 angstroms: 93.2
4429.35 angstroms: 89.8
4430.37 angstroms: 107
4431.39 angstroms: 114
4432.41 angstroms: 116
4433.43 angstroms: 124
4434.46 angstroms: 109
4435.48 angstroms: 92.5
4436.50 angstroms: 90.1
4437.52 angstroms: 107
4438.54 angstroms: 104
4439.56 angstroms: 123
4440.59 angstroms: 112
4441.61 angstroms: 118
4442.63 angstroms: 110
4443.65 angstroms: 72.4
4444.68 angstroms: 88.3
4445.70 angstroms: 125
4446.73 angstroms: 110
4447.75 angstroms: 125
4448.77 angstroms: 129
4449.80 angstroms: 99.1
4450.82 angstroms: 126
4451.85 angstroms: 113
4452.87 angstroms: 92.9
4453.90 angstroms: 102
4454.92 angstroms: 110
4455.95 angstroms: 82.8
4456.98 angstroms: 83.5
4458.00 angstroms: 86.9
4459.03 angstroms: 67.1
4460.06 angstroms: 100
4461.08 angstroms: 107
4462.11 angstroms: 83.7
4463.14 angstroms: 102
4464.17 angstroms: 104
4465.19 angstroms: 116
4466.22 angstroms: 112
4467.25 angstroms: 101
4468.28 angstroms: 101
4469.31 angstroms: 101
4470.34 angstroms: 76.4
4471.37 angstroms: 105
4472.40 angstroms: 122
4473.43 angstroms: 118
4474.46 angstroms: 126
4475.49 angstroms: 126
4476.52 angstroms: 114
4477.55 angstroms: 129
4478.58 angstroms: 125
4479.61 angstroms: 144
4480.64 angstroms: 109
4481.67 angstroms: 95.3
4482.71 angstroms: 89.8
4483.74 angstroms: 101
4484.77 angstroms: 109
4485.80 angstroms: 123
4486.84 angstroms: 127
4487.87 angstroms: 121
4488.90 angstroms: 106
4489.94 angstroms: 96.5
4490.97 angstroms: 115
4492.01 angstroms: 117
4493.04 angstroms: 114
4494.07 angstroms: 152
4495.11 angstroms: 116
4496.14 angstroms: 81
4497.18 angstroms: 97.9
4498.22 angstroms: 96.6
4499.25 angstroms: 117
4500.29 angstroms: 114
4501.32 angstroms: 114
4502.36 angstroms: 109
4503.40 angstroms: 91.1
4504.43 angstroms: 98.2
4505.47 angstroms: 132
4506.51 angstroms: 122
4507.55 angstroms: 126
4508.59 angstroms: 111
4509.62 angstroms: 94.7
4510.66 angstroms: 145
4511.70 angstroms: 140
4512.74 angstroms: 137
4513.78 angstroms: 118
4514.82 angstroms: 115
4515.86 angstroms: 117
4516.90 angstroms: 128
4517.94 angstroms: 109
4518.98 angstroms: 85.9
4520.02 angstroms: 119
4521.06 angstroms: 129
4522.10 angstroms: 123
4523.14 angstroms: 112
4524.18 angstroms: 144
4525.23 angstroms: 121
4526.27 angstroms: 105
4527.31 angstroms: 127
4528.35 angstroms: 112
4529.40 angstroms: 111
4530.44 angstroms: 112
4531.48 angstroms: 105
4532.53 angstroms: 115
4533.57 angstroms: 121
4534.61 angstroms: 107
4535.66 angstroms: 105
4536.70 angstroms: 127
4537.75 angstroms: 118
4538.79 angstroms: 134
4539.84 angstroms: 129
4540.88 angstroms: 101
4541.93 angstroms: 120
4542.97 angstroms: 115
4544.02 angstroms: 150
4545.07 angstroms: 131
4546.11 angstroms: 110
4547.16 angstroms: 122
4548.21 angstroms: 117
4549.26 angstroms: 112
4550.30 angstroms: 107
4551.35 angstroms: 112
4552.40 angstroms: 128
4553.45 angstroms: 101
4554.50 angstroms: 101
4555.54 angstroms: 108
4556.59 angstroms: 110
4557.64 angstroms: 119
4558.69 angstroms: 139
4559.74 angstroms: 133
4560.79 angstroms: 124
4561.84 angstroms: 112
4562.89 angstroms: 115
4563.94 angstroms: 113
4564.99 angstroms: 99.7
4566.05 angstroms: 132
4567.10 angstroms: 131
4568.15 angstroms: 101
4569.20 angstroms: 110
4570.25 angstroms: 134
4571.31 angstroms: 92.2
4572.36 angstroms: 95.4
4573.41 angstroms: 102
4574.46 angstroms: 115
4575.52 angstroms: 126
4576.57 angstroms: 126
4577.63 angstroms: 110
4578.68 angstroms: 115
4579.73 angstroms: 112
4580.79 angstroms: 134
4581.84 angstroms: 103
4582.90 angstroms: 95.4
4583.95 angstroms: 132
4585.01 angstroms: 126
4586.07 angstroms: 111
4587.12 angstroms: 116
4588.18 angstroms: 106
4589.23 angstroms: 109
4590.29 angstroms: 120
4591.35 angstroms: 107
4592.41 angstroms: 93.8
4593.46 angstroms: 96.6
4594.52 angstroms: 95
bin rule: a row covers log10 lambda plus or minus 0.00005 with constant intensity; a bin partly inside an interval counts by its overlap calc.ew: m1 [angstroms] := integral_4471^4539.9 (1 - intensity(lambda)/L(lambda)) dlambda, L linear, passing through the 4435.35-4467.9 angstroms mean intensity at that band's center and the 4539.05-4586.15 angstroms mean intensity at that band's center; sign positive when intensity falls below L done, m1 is -4.1 angstroms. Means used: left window 103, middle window 116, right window 116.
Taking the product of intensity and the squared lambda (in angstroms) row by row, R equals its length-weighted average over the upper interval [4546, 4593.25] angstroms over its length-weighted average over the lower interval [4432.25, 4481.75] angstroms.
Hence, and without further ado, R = 1.12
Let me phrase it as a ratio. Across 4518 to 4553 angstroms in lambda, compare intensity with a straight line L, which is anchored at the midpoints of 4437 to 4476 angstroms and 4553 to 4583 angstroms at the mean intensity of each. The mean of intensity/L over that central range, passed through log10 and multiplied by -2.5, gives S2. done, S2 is -0.057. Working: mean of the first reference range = 105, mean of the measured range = 118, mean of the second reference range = 114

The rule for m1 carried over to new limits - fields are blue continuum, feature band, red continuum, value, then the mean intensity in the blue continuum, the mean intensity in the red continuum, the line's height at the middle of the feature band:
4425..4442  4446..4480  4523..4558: 0.5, 106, 117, 109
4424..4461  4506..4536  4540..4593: -1.9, 103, 115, 111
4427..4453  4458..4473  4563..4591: 1.3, 108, 114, 109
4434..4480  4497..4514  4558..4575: -0.8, 106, 116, 110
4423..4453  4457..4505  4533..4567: 1.5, 107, 118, 111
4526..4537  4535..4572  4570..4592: -1.3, 113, 113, 113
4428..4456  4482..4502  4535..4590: 0.0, 107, 116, 111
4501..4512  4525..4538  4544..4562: 0.3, 116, 118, 117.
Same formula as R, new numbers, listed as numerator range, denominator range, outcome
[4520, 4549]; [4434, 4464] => 1.21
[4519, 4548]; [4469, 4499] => 1.08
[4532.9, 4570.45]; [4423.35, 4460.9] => 1.20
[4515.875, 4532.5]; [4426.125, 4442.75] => 1.13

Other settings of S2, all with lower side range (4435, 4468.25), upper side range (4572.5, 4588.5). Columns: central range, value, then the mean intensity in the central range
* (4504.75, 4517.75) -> -0.14 mag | 123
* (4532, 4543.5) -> -0.06 mag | 117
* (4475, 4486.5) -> -0.09 mag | 115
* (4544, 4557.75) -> -0.03 mag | 115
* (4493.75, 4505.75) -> -0.01 mag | 109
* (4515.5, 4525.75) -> -0.09 mag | 119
